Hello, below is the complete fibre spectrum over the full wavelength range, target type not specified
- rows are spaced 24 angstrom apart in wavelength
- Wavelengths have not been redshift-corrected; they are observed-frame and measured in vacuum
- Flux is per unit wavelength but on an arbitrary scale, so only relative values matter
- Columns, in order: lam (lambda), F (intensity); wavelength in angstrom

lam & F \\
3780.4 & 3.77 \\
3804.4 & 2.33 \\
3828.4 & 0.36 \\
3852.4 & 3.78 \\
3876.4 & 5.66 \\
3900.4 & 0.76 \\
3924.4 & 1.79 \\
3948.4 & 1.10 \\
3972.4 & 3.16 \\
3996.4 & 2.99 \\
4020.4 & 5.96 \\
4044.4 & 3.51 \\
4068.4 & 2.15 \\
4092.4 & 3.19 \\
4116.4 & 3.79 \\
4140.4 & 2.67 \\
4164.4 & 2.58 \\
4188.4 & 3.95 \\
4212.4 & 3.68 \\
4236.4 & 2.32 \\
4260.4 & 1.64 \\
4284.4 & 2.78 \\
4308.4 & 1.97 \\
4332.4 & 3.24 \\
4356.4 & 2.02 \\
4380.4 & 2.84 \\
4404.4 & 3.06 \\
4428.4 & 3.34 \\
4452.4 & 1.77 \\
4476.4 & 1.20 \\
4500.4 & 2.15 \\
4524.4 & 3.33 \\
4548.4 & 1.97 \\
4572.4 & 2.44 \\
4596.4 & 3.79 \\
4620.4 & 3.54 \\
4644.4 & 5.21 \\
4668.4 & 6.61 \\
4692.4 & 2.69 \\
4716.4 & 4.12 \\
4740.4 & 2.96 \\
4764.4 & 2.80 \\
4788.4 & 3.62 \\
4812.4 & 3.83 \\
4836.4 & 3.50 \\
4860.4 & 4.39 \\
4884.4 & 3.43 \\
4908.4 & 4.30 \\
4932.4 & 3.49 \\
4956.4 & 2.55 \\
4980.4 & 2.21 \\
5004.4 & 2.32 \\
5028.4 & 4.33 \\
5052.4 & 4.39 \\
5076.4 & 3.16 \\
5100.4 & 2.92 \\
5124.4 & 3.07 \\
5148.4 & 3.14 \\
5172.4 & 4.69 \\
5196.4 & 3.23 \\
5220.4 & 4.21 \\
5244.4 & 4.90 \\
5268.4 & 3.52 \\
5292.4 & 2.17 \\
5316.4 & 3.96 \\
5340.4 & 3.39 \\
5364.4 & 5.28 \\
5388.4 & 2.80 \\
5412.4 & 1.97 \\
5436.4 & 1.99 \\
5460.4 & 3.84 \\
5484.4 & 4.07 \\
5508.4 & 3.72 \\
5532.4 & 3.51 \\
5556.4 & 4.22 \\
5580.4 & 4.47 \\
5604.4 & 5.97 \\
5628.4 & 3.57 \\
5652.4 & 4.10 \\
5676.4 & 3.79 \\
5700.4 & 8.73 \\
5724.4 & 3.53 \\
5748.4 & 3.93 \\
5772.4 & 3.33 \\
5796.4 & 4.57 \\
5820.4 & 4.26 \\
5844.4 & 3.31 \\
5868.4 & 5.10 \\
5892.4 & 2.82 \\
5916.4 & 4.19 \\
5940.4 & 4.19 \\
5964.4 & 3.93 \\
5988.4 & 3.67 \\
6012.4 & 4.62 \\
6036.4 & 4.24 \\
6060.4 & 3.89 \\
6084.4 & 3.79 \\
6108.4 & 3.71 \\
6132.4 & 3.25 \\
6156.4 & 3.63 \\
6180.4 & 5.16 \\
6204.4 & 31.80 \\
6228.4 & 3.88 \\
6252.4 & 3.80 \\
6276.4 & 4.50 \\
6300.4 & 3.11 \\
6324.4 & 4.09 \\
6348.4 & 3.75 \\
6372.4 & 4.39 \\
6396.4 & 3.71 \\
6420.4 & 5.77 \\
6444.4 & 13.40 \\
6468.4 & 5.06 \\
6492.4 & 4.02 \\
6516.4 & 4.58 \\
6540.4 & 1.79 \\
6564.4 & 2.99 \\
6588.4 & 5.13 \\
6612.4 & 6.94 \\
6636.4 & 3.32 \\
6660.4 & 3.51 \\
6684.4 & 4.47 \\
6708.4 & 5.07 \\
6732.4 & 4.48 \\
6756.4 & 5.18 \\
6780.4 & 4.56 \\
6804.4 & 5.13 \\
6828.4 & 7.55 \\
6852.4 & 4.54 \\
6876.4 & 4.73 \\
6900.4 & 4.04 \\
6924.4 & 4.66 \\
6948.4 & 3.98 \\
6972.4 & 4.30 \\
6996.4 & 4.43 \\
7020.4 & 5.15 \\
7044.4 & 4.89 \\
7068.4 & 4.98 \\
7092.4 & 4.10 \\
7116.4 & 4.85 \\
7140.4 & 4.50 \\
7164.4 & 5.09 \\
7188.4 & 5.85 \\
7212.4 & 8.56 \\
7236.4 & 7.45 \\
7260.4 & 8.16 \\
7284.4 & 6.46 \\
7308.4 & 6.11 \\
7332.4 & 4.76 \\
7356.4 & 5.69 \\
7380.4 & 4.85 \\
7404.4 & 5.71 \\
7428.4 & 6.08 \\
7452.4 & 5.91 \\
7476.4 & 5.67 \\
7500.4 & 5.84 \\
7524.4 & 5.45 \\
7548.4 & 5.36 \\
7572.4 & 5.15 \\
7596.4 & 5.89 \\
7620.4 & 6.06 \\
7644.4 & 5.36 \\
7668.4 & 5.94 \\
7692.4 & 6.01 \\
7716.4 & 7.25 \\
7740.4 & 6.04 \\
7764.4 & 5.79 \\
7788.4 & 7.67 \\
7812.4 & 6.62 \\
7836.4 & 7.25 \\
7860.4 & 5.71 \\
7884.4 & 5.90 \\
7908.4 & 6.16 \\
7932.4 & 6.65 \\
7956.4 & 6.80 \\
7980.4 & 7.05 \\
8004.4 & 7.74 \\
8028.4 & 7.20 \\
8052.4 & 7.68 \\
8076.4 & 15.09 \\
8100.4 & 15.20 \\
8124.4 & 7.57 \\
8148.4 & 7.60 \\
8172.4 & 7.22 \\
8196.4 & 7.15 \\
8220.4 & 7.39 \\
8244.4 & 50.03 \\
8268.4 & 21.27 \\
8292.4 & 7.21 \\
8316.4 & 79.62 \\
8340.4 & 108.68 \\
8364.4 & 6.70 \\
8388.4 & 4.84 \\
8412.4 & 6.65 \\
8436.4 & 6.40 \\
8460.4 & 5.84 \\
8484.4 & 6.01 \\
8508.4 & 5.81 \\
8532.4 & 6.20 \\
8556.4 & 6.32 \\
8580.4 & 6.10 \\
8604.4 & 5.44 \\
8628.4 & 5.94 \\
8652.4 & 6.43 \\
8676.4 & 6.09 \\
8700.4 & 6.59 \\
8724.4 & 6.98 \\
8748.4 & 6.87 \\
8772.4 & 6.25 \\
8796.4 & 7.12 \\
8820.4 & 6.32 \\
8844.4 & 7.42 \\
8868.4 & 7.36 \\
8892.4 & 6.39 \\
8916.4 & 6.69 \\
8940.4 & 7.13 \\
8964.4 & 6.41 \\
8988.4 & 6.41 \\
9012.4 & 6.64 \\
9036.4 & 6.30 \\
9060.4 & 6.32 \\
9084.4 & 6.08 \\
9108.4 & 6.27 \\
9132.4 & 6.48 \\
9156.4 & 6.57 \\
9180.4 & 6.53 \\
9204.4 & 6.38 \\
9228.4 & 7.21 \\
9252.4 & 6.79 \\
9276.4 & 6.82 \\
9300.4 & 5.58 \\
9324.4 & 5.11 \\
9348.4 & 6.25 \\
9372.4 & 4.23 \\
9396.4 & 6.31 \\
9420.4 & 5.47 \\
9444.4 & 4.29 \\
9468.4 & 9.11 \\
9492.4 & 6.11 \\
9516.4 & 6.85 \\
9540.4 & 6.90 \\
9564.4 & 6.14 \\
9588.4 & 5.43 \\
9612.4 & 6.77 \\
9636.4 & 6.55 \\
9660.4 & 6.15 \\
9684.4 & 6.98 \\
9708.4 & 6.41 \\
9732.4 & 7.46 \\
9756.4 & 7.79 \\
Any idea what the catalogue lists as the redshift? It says 0.66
